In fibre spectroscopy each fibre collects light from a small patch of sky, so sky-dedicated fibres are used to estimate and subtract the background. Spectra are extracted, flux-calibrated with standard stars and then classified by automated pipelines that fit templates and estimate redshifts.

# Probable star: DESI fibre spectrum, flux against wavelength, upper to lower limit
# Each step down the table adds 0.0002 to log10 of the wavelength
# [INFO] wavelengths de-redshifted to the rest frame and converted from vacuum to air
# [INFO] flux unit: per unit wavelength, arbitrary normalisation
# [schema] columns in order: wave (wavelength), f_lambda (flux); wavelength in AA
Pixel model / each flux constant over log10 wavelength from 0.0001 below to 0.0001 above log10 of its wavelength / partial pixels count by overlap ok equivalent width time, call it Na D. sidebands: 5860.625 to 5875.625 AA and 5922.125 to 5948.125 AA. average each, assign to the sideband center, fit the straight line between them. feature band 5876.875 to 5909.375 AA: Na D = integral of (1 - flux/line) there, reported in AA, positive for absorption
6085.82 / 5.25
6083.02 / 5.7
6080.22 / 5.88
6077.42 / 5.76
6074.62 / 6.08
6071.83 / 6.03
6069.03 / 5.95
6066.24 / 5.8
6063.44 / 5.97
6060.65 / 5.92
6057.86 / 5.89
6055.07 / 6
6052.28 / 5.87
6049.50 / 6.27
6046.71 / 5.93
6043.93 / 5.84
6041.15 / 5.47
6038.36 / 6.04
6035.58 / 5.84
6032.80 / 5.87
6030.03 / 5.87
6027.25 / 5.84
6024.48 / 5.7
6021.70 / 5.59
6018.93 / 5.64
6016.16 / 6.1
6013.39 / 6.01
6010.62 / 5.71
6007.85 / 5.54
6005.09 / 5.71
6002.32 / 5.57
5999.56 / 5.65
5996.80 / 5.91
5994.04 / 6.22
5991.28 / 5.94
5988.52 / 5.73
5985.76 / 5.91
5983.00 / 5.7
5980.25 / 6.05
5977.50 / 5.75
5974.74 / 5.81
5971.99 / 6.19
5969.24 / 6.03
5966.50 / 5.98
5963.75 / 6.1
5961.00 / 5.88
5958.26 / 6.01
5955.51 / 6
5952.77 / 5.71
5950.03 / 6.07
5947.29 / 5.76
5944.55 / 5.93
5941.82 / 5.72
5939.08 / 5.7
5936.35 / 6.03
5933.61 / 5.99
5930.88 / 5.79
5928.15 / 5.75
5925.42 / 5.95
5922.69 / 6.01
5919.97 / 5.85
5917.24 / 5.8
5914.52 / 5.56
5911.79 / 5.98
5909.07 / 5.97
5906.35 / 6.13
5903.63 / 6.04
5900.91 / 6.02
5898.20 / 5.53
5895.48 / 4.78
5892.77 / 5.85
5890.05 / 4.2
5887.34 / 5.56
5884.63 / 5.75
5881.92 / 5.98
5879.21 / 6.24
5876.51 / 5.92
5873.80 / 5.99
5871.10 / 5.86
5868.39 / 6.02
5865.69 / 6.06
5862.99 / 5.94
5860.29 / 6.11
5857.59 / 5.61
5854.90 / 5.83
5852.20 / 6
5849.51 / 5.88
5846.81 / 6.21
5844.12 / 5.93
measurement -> 1.5 AA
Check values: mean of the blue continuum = 5.98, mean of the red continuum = 5.86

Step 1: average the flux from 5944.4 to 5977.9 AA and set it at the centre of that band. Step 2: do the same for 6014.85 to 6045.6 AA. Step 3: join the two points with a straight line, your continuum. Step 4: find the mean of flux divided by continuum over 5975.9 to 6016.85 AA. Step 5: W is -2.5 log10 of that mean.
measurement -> 0.01 mag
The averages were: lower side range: 5.94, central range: 5.83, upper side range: 5.8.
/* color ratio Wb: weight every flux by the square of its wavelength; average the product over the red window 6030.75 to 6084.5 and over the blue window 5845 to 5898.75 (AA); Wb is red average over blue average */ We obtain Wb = 1.09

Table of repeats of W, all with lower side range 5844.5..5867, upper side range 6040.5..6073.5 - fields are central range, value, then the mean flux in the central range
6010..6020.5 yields 0.01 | 5.87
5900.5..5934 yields 0.01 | 5.91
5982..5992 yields 0.02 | 5.81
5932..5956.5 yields 0.01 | 5.88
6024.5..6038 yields 0.01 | 5.86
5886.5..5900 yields 0.15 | 5.2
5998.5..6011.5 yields 0.06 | 5.63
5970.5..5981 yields 0.00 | 5.94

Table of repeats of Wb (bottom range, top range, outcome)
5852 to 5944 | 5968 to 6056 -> 1.05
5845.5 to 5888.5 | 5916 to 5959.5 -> 1.01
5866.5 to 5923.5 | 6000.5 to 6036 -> 1.04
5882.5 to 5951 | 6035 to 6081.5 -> 1.08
